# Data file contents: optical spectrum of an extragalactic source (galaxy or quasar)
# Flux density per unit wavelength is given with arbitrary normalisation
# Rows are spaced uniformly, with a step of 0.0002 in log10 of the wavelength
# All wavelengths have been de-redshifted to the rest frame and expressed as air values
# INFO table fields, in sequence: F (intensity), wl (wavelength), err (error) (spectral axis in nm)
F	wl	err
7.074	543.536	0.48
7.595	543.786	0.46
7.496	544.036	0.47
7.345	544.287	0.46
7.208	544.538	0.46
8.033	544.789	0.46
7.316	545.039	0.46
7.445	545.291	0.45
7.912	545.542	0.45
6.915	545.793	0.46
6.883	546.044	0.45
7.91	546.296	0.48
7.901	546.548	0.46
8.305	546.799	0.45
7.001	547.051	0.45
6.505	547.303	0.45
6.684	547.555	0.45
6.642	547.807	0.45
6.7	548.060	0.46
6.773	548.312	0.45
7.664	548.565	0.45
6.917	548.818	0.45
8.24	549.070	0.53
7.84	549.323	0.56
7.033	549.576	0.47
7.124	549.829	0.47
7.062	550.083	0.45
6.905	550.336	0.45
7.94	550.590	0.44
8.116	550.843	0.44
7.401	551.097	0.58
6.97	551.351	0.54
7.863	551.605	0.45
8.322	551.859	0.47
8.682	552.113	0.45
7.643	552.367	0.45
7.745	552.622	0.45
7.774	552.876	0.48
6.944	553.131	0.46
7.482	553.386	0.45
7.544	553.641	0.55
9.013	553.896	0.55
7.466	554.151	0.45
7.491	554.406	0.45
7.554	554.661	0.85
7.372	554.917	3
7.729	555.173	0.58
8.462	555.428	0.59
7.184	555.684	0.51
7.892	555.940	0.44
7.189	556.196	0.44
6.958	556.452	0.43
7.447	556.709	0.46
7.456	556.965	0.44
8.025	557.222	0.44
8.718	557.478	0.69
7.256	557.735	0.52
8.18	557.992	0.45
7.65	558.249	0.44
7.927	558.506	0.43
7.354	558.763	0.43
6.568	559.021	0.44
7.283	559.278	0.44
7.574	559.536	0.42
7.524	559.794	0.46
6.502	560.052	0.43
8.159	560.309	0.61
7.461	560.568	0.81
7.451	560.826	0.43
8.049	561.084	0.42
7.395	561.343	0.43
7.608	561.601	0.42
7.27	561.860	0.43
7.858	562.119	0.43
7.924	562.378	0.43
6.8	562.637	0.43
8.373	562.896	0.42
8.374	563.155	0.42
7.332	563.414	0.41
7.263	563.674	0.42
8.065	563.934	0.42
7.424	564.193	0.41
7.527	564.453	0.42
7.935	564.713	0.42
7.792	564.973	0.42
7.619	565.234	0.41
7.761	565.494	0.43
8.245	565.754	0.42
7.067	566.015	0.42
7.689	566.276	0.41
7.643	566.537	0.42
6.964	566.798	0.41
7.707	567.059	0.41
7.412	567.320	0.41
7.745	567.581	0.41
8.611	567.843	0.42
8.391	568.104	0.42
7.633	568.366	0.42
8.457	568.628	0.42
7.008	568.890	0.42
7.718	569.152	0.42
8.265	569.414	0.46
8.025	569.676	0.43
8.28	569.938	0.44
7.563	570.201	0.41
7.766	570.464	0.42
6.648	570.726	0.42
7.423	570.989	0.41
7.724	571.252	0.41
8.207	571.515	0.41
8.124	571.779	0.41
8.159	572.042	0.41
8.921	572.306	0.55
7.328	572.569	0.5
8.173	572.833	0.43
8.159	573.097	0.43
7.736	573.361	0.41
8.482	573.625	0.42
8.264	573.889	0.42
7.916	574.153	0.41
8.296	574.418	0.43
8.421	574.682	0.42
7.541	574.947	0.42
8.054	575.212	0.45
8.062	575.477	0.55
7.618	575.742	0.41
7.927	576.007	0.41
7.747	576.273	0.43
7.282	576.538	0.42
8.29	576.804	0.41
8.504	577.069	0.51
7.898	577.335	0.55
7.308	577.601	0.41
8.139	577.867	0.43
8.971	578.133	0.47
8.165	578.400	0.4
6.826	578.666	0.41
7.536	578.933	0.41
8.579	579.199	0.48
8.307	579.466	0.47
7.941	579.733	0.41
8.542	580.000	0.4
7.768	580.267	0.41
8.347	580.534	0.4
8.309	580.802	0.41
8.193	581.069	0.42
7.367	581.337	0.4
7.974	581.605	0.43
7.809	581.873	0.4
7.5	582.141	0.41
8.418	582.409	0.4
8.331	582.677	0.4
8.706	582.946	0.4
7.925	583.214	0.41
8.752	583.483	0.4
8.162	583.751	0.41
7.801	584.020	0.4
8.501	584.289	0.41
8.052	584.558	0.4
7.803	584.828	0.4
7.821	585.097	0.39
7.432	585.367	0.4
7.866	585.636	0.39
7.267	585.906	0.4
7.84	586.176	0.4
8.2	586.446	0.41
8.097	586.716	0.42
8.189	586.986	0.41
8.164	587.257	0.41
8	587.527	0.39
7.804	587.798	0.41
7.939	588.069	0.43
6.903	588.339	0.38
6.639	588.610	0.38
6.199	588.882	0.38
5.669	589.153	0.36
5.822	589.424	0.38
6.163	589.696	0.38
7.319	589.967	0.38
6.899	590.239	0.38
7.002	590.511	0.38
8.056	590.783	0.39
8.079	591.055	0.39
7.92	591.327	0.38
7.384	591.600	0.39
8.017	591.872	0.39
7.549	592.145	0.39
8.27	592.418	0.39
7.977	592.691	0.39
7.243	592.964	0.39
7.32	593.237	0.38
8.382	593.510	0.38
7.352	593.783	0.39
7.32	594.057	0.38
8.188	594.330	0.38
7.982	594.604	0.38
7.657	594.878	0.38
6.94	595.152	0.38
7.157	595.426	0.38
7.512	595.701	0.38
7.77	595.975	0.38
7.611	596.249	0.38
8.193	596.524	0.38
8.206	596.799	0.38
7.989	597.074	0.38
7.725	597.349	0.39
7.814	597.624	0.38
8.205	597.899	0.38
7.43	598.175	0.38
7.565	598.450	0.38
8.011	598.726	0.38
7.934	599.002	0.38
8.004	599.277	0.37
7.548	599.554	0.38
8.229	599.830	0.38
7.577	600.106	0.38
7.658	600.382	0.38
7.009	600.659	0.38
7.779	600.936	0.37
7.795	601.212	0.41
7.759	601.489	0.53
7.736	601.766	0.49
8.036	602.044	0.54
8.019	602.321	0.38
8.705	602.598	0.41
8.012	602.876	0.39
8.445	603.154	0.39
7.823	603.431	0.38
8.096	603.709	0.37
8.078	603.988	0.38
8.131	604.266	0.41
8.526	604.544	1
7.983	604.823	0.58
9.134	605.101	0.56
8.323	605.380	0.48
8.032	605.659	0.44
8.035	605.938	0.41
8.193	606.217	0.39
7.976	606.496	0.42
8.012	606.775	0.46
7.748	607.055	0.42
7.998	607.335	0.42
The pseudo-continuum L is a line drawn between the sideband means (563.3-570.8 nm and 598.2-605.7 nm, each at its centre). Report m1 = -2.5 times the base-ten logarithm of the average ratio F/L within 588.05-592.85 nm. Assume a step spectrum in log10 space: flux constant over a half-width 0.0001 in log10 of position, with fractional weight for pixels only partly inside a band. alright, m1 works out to 0.10 mag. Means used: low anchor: 7.72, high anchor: 7.99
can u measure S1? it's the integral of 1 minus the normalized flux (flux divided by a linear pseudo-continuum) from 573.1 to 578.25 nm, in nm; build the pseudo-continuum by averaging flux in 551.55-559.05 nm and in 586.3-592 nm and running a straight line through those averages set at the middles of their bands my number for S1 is -0.36 nm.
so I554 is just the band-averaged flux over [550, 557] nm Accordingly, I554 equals 7.63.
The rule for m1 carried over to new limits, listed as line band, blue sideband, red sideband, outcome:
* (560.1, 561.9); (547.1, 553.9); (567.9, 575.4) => 0.014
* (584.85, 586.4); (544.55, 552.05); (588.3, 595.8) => -0.051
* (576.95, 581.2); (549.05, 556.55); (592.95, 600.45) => -0.053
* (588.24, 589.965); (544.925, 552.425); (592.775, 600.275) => 0.216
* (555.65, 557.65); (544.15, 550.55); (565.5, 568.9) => -0.015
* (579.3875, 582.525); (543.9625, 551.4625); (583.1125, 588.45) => -0.024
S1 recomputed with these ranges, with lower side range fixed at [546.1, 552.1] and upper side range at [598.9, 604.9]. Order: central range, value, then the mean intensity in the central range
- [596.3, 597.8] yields -0.013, 7.97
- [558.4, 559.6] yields 0.030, 7.32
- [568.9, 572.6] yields -0.111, 7.86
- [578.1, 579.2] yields -0.022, 7.86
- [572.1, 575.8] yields -0.203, 8.08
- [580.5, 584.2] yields -0.175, 8.11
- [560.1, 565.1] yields -0.084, 7.67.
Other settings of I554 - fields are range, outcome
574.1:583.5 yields 8.03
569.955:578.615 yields 7.96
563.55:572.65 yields 7.78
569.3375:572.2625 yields 7.86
